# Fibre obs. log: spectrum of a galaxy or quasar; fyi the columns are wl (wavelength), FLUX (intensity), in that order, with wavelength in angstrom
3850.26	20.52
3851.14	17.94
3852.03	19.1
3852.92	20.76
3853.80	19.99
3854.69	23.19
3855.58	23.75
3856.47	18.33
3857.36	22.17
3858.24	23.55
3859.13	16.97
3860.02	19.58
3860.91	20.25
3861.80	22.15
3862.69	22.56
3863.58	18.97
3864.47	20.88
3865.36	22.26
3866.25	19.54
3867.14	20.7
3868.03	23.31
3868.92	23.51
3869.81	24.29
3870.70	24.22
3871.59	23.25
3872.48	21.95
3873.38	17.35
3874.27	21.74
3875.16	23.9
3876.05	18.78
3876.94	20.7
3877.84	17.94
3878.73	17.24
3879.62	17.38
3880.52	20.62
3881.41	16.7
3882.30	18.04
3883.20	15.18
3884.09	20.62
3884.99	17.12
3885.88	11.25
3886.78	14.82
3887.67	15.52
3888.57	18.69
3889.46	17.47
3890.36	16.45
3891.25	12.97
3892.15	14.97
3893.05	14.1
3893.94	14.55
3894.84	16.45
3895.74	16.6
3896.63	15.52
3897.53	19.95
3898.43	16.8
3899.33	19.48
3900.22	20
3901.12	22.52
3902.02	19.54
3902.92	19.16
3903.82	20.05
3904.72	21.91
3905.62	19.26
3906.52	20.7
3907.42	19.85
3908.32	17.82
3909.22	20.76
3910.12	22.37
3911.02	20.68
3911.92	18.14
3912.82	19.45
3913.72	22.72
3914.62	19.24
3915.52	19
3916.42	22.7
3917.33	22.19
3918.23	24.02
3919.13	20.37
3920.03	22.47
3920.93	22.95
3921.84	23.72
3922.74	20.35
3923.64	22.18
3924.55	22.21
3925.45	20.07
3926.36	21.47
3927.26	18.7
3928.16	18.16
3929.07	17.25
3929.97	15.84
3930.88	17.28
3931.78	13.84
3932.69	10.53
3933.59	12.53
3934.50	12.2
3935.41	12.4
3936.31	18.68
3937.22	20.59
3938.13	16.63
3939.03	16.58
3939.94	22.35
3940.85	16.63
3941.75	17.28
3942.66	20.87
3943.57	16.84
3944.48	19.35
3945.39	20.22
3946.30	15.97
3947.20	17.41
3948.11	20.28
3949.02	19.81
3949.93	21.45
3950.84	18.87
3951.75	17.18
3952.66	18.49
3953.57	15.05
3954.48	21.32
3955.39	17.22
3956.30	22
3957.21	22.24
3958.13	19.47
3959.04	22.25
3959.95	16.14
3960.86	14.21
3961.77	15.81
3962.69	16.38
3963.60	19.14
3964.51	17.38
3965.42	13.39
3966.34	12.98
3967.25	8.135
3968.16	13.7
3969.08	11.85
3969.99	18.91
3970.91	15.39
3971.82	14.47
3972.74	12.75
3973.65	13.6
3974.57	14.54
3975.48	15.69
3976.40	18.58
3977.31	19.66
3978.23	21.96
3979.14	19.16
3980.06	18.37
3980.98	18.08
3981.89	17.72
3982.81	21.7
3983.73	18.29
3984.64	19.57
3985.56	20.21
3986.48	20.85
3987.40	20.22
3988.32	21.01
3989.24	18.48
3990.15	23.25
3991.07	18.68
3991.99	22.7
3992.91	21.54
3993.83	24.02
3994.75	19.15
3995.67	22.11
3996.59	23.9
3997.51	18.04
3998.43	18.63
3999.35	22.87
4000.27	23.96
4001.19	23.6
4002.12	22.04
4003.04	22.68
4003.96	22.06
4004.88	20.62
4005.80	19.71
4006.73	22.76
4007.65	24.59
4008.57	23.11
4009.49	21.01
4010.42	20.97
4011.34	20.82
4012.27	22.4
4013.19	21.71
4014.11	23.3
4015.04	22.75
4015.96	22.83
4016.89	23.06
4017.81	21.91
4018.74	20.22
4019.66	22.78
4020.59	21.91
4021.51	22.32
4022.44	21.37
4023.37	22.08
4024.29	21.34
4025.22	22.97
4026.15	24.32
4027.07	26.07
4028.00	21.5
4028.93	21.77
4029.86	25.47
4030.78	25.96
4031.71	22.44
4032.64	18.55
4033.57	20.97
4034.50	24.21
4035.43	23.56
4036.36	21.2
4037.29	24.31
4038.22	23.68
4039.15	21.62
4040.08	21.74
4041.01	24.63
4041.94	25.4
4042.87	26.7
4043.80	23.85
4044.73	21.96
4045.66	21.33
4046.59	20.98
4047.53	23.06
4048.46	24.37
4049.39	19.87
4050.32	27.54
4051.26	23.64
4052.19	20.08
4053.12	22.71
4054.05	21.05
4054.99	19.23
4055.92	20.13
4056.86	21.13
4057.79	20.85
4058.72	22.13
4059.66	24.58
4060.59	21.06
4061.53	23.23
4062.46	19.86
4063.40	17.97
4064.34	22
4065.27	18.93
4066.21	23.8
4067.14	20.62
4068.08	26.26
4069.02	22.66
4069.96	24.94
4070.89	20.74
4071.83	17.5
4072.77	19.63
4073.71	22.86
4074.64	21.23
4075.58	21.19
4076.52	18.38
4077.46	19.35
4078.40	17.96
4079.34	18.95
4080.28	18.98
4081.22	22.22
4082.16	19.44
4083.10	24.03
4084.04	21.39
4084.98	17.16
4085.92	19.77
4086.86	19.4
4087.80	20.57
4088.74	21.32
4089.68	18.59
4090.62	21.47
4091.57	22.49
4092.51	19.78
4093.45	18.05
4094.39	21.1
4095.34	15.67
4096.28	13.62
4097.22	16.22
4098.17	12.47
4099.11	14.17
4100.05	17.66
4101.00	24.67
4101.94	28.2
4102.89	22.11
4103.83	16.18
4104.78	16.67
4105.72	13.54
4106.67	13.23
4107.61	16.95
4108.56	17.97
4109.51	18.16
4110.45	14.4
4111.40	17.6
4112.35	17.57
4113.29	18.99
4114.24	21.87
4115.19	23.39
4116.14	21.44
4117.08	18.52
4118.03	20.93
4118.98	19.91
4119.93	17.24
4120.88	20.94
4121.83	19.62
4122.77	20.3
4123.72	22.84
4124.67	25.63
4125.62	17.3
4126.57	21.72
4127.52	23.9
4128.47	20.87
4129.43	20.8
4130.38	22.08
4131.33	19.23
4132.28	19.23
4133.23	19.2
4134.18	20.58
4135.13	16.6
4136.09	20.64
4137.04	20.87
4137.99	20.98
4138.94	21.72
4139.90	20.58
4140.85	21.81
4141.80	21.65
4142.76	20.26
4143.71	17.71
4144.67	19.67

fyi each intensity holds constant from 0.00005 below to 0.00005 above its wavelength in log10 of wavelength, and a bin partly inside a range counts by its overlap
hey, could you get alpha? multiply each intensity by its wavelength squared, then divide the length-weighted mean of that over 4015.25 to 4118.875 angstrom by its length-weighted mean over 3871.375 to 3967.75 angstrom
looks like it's 1.22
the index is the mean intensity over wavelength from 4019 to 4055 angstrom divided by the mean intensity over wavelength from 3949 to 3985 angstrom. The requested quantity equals 1.3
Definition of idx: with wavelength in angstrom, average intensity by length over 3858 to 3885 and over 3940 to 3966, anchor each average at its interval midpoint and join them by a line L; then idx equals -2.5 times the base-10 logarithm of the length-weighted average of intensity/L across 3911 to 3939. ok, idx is 0.008 mag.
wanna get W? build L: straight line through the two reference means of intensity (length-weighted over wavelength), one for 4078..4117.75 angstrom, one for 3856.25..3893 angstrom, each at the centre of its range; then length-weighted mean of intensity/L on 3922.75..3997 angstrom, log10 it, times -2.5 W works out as 0.06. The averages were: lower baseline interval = 19.3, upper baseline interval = 18.9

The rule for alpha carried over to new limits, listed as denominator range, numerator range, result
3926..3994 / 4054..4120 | 1.18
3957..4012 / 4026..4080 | 1.19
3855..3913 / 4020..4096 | 1.22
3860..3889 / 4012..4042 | 1.24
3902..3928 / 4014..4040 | 1.15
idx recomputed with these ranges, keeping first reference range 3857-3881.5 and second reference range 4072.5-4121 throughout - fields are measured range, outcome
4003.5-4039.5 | -0.14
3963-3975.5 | 0.36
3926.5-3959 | 0.14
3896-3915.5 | 0.04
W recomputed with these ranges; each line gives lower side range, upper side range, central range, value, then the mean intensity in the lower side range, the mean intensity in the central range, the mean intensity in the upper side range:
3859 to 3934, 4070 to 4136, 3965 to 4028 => -0.04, 19.2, 20.1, 19.5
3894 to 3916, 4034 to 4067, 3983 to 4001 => 0.01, 19.4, 21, 22.3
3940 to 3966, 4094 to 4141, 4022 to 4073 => -0.18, 18.3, 22.4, 19.3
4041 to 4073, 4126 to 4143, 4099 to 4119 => 0.12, 22.1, 18.9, 20.7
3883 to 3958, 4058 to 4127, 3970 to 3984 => 0.10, 18.6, 17.4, 19.9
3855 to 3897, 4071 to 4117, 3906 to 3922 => -0.11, 19.1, 21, 19.1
